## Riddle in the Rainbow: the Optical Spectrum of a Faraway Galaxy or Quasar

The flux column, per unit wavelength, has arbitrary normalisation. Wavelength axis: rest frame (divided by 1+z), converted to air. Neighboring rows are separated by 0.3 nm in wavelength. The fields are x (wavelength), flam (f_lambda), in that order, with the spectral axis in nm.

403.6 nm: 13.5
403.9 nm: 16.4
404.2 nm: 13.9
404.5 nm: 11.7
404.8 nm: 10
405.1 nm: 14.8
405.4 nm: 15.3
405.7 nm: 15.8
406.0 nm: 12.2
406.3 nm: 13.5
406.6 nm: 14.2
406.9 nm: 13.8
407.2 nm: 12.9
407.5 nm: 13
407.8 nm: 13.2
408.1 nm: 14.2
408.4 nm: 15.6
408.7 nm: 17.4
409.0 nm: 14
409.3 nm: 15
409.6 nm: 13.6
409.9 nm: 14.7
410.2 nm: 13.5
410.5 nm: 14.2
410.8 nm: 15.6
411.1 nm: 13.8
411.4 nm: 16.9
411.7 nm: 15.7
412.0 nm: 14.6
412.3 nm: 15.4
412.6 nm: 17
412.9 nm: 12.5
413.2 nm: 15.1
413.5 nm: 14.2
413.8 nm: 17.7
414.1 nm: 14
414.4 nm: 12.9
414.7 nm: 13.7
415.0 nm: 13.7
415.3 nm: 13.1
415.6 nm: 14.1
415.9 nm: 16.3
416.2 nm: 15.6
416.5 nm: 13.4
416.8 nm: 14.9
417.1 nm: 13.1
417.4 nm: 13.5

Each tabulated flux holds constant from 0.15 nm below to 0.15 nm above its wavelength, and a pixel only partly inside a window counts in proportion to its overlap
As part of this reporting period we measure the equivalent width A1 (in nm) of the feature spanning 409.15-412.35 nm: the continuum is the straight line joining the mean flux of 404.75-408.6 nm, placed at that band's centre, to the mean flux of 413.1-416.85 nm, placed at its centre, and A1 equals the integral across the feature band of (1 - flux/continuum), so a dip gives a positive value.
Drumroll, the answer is -0.14 nm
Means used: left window 13.9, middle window 14.8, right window 14.5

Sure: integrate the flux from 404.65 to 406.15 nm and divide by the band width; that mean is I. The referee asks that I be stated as 13.6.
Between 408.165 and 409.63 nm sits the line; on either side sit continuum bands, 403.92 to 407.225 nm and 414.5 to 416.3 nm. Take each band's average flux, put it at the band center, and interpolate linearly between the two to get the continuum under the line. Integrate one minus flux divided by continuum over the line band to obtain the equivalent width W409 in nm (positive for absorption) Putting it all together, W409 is -0.14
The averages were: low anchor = 13.6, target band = 15.2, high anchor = 14.3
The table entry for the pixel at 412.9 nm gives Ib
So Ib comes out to 12.5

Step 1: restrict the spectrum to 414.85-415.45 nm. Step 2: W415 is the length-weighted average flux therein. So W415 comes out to 13.4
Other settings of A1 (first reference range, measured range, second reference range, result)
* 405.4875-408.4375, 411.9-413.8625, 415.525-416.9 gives -0.083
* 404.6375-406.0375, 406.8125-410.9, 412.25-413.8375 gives 0.012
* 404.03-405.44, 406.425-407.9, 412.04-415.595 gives -0.003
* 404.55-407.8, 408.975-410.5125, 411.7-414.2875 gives 0.014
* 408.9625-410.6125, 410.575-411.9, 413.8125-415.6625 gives -0.123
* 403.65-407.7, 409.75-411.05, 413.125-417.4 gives -0.041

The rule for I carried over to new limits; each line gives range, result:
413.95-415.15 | 13.6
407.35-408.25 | 13.5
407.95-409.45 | 15.2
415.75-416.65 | 15.1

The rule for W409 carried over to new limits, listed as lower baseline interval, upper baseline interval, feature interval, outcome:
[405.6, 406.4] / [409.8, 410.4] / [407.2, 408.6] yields -0.01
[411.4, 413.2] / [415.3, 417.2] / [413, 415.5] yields 0.10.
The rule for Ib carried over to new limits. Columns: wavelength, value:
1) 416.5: 13.4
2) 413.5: 14.2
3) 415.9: 16.3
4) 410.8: 15.6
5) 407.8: 13.2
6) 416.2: 15.6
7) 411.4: 16.9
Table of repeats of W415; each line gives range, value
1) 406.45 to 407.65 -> 13.5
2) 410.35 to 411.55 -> 15.1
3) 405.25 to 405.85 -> 15.5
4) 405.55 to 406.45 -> 13.8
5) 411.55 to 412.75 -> 15.7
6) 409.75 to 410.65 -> 14.1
